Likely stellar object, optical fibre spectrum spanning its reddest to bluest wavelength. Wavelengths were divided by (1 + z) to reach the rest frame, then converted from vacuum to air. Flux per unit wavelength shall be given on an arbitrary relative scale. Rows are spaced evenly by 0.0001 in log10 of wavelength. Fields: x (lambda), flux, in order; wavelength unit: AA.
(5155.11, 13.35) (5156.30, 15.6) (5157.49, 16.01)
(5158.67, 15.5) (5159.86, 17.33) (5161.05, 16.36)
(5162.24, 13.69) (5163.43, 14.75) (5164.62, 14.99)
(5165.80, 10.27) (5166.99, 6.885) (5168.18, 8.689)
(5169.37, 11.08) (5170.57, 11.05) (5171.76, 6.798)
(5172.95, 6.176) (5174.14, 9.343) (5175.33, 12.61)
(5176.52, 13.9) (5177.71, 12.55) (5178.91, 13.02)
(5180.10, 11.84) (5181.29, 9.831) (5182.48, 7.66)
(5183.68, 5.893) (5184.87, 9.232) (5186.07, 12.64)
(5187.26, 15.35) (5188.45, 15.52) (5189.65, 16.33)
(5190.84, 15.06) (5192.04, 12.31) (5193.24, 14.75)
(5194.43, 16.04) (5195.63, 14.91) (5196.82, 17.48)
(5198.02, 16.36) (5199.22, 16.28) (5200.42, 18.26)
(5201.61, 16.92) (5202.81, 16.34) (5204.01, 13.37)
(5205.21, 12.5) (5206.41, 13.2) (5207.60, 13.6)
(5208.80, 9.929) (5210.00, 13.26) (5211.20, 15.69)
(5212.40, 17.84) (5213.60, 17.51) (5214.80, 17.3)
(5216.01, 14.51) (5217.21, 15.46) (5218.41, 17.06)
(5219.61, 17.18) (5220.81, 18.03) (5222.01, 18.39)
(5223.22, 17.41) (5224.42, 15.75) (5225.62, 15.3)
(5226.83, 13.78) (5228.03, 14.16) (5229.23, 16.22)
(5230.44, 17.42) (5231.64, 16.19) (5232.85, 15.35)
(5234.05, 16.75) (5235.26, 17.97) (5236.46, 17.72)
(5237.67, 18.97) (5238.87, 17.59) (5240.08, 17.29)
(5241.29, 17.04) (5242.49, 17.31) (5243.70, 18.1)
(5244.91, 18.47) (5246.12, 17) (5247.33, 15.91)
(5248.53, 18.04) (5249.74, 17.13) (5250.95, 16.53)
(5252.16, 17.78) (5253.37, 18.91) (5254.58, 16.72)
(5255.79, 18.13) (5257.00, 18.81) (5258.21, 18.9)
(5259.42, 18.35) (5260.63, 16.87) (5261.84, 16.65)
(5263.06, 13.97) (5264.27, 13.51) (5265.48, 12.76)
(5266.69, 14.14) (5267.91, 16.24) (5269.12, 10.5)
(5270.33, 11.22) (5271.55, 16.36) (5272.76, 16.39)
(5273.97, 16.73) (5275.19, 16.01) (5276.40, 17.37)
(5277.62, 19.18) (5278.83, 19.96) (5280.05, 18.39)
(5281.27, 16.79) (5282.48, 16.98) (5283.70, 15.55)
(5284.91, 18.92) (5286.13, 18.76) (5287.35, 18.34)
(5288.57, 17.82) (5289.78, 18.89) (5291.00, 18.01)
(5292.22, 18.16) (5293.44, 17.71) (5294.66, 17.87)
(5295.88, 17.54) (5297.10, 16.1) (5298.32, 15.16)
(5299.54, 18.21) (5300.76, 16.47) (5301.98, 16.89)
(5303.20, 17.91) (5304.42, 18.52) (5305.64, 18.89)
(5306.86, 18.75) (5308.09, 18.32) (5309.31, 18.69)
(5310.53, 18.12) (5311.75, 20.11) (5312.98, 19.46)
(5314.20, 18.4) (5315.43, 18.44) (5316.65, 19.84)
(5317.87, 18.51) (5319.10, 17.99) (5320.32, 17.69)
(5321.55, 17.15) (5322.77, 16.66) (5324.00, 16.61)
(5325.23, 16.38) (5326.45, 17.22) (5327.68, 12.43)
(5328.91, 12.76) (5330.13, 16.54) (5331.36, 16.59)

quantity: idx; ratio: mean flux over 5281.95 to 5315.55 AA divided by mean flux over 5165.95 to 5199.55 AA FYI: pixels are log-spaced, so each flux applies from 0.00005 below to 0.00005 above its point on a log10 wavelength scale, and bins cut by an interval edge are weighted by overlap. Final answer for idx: 1.49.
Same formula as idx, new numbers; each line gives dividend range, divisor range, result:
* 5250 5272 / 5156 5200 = 1.24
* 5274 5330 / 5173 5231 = 1.22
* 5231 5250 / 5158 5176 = 1.48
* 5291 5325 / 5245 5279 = 1.09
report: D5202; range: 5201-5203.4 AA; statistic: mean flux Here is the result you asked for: 16.7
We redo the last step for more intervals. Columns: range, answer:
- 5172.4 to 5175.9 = 9.4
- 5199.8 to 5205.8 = 15.5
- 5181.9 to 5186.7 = 8.9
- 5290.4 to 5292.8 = 18.1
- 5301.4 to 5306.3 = 18.1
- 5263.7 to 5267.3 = 13.5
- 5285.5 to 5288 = 18.5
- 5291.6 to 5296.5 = 17.8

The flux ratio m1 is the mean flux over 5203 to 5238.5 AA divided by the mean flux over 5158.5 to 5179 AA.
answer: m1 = 1.34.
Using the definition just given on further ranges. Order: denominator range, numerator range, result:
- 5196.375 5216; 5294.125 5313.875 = 1.17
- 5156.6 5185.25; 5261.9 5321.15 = 1.49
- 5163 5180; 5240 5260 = 1.63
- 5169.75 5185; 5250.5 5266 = 1.67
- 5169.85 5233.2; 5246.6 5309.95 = 1.20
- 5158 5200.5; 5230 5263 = 1.37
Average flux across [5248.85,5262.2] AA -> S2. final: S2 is 17.7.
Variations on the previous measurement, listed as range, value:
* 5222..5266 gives 16.8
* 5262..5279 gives 15.2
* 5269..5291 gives 17.1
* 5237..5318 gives 17.3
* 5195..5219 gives 15.4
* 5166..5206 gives 12.6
